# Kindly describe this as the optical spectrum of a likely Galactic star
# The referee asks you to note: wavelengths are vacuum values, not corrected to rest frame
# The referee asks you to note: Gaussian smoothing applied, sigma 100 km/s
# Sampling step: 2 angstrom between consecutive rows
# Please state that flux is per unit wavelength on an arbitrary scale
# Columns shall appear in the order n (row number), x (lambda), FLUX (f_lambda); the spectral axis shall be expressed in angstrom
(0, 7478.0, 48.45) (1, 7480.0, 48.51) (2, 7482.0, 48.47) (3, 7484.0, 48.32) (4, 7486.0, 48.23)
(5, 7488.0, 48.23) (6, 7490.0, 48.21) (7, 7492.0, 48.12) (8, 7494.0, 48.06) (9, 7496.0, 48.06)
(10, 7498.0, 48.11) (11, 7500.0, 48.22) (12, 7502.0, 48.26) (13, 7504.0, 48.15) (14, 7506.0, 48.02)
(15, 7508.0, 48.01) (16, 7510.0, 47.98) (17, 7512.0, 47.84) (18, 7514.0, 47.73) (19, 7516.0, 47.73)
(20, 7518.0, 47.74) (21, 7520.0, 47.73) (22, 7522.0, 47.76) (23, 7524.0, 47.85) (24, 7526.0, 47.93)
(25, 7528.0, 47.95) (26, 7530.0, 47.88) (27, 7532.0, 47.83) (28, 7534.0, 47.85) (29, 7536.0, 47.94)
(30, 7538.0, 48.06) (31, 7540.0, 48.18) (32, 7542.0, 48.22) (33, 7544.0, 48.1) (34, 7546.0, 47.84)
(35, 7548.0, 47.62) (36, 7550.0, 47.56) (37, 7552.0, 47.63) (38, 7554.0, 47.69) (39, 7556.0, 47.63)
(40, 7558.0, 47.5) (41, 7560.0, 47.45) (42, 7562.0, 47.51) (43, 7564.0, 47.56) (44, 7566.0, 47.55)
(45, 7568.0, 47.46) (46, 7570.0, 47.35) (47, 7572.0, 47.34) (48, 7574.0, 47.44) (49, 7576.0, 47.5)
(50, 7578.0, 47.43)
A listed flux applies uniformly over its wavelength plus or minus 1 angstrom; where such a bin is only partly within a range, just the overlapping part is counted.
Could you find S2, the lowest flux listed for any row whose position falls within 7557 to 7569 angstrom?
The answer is 47.45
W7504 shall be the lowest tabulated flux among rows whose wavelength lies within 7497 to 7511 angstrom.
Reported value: 47.98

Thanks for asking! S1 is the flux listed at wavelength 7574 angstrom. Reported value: 47.44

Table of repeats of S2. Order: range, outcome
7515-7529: 47.73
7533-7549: 47.62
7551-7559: 47.5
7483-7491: 48.21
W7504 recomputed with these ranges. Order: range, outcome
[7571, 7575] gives 47.34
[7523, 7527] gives 47.85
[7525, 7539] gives 47.83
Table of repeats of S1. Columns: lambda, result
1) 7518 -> 47.74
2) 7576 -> 47.5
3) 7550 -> 47.56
